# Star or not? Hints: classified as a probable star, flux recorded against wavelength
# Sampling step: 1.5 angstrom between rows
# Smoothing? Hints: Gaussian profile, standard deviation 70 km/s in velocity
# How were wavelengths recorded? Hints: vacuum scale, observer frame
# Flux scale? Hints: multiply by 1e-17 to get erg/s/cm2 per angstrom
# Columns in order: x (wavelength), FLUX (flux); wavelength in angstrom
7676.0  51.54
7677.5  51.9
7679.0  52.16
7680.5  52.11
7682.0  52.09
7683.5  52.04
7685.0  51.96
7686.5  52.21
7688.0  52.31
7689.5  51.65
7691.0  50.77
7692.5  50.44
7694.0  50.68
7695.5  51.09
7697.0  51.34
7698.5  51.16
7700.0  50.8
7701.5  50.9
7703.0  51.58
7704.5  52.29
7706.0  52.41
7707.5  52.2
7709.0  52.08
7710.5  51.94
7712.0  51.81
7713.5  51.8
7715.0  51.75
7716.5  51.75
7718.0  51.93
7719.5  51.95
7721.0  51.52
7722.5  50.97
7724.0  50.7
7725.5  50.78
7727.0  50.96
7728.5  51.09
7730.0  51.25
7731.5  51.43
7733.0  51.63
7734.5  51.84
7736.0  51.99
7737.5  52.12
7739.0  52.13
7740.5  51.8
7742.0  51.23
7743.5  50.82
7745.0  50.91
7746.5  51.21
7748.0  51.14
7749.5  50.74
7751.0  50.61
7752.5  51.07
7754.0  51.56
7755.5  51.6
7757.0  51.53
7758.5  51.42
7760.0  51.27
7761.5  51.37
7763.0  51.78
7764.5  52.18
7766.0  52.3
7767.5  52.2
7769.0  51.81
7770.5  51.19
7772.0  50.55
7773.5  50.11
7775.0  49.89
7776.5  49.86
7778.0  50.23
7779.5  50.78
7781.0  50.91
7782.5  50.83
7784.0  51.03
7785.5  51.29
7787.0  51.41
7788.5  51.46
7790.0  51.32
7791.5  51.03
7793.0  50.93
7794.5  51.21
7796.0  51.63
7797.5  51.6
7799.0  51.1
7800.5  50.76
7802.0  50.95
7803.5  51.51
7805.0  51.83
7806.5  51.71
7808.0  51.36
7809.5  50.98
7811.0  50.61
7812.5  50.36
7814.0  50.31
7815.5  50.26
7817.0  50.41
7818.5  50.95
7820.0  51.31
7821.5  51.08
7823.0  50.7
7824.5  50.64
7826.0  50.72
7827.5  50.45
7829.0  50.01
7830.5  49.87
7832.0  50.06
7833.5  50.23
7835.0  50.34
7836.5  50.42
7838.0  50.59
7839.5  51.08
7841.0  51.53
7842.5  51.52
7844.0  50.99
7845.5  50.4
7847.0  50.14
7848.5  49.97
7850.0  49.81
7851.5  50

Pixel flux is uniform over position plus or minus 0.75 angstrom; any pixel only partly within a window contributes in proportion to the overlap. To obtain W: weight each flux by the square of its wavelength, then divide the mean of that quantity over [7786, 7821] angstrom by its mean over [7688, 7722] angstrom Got 1.02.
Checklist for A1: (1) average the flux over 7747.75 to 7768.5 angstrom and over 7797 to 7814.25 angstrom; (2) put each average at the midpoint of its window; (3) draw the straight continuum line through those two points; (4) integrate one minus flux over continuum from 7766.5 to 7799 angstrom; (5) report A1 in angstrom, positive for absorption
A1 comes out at 0.2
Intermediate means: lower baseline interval 51.5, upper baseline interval 51.1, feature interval 51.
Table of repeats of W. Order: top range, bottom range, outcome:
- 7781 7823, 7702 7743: 1.01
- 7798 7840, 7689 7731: 1.01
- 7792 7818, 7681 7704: 1.02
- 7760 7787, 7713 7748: 1.00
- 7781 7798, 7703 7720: 1.01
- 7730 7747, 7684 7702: 1.02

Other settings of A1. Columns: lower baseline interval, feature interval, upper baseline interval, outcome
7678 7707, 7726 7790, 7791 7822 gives 0.0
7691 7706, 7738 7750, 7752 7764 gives 0.0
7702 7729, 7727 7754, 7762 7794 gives 0.0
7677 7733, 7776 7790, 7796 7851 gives 0.0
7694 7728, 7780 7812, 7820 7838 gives -0.3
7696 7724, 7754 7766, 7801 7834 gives -0.1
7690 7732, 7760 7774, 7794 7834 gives -0.1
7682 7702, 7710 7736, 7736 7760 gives -0.1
